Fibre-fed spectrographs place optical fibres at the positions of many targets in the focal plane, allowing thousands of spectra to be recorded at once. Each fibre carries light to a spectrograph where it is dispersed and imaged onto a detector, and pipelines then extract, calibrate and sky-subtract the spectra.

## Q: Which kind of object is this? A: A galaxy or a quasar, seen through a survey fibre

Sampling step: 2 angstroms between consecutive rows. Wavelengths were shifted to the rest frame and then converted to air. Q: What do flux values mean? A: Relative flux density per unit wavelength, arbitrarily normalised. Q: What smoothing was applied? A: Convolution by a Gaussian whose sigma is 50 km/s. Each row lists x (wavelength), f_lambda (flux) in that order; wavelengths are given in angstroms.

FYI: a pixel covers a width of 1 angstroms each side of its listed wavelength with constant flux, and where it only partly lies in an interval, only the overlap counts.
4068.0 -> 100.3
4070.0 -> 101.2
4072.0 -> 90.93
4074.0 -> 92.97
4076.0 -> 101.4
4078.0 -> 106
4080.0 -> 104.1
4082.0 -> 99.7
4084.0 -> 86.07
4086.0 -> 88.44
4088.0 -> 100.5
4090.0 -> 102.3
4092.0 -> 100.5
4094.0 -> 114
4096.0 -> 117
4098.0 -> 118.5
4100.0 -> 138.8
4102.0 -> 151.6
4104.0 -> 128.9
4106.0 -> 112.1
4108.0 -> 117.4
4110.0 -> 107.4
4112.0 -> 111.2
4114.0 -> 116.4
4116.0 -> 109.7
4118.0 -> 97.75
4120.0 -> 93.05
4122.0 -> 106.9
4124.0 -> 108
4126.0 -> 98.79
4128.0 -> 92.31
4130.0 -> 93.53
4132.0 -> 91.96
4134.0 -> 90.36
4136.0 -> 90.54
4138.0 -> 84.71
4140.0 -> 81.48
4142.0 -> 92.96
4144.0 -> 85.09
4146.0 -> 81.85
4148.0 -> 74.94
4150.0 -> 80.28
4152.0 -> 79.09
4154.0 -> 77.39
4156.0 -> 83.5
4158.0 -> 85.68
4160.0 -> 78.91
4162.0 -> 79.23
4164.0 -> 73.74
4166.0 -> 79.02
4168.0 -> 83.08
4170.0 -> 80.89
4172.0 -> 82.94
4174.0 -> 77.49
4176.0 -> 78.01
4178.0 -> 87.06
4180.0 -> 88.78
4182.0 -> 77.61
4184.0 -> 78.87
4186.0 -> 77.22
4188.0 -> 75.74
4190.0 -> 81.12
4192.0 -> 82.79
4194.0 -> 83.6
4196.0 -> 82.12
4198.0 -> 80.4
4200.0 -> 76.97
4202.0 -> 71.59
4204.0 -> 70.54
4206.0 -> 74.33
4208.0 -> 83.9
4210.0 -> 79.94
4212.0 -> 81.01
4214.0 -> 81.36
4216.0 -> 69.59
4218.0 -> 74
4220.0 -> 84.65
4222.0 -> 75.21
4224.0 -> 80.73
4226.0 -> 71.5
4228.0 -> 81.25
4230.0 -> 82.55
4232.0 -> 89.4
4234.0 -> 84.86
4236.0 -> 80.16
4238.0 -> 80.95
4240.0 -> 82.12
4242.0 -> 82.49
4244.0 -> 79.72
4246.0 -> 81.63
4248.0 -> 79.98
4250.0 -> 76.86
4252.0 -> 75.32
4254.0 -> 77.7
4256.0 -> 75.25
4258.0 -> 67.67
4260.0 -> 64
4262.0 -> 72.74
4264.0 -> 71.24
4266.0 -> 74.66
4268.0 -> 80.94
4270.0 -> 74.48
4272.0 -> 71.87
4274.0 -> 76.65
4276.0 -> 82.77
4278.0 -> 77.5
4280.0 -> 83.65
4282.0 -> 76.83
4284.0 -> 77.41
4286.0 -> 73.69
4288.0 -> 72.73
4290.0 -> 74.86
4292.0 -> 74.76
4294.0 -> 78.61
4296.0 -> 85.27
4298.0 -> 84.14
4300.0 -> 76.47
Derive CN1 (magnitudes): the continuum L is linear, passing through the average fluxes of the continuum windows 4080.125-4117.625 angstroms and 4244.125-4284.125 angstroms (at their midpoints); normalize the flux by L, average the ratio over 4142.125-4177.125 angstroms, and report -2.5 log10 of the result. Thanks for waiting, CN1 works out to 0.22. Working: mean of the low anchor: 112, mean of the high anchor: 76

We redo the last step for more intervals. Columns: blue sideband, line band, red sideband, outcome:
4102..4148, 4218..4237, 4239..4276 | 0.01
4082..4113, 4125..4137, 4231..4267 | 0.13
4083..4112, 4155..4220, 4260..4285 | 0.18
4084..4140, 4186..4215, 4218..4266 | 0.10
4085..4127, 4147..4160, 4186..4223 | 0.19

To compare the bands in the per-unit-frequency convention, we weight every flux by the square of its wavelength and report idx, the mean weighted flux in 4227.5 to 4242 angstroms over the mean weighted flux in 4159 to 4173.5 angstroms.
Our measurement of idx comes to 1.1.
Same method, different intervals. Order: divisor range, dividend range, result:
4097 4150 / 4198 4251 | 0.81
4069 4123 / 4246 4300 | 0.77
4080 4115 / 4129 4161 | 0.77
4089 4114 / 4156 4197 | 0.71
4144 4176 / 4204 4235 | 1.02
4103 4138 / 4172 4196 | 0.81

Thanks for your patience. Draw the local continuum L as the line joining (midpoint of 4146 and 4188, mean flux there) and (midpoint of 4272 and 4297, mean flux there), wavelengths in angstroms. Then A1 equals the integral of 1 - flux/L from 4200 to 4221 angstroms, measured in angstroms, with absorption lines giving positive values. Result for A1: 0.6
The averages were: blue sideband 80.1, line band 77.1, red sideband 77.7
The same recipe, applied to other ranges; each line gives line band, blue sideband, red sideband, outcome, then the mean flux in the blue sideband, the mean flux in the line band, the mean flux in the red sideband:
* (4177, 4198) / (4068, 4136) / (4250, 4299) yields 2.18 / 105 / 81.4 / 76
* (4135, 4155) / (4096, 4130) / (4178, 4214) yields 3.41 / 113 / 82.8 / 79.5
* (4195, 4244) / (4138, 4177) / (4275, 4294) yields -0.09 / 80.9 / 79.2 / 77.2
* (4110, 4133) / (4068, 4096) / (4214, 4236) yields -1.90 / 99.8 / 102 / 79.5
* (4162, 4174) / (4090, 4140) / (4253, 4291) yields 2.08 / 107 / 79.7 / 75.1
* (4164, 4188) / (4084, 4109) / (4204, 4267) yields 3.36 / 115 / 80.5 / 77.8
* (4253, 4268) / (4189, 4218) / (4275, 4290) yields 1.02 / 78.4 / 72.5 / 77.6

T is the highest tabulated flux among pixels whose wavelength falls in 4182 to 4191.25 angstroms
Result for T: 81.12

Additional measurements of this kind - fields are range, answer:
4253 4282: 83.65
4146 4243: 89.4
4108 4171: 117.4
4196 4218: 83.9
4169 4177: 82.94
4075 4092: 106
